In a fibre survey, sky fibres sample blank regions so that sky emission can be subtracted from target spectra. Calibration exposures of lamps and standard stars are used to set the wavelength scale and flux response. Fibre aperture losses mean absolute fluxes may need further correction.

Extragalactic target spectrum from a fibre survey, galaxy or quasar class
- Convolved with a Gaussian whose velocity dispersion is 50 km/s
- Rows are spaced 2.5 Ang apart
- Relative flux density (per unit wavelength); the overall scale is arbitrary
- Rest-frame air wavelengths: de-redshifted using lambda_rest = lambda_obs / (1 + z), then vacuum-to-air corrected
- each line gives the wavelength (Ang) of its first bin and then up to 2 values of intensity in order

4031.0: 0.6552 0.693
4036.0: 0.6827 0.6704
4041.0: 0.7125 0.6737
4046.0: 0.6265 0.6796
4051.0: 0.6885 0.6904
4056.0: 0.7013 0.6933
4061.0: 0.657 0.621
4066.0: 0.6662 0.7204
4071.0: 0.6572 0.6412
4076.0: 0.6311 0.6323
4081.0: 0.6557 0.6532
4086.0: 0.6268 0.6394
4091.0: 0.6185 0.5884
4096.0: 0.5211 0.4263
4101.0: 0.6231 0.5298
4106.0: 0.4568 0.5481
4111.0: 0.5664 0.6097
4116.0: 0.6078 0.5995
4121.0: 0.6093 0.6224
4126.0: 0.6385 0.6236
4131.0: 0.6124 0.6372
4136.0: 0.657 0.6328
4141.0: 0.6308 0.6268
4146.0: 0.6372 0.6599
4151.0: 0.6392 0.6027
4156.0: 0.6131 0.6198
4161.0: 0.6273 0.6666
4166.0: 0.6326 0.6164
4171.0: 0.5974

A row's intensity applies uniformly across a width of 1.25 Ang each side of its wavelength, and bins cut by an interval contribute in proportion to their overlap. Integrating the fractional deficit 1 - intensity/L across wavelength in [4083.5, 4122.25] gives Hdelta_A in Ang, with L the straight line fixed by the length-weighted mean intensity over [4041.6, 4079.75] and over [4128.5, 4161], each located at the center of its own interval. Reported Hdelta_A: 4.4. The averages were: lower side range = 0.666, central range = 0.574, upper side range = 0.63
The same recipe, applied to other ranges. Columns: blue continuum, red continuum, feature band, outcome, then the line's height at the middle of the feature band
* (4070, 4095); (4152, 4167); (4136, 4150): -0.24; 0.628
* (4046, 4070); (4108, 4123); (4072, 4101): 1.45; 0.636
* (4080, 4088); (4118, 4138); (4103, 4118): 1.82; 0.633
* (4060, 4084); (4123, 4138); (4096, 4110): 2.71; 0.642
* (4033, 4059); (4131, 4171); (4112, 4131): 0.91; 0.646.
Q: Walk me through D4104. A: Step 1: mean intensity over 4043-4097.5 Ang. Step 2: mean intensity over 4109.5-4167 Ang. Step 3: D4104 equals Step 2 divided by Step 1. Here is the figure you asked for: 0.96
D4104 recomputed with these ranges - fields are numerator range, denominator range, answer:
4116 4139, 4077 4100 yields 1.05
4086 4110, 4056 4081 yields 0.84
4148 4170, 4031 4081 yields 0.94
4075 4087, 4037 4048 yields 0.95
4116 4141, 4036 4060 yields 0.92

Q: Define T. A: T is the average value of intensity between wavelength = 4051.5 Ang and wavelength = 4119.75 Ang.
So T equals 0.615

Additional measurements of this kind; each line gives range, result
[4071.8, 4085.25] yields 0.643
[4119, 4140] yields 0.628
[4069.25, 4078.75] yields 0.646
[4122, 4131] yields 0.625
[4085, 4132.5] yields 0.583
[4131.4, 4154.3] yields 0.636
